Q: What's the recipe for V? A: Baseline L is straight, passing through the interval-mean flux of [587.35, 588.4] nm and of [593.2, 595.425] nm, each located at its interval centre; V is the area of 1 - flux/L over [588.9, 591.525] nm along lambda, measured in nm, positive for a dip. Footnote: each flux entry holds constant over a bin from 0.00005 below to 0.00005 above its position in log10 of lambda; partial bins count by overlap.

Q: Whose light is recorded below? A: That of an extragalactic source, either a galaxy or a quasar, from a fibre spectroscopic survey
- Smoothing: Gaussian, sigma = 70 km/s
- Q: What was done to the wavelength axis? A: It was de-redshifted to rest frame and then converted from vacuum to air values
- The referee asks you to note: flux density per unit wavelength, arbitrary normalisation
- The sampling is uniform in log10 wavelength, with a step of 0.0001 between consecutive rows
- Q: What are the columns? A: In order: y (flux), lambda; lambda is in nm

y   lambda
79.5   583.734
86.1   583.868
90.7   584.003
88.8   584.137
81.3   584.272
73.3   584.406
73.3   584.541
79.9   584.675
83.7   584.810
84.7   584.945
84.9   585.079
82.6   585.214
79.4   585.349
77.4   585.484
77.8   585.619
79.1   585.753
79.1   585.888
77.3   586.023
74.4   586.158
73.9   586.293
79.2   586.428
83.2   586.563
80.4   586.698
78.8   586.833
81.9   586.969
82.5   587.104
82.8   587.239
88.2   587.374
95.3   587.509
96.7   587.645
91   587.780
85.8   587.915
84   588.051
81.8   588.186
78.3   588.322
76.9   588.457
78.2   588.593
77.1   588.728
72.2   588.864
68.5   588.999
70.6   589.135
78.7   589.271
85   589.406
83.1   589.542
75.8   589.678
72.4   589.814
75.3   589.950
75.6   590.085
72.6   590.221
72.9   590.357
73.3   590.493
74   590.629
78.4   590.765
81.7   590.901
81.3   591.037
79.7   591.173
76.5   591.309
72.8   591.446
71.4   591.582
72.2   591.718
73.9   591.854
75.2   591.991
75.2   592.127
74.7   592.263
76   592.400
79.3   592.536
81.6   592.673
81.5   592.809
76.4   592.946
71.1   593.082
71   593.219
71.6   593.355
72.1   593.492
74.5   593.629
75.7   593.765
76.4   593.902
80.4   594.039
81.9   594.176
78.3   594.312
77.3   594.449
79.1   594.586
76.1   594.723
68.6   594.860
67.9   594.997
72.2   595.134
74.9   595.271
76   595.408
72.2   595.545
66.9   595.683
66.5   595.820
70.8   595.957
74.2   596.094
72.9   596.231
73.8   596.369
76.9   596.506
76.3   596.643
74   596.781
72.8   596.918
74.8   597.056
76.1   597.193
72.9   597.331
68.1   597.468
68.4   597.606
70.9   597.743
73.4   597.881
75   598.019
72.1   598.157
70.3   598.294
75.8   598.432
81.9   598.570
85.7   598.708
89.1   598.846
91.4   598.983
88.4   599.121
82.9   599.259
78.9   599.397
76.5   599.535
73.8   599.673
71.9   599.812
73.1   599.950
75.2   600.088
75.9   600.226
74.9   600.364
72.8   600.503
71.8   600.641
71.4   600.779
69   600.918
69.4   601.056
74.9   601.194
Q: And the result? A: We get 0.21 nm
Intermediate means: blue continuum 87.5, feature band 76.2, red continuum 75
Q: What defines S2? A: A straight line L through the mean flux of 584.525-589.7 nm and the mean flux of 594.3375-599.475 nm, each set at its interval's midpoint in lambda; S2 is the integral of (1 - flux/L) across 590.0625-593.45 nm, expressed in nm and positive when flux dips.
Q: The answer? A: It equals 0.11 nm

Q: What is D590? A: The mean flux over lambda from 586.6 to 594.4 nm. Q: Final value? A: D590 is 78.1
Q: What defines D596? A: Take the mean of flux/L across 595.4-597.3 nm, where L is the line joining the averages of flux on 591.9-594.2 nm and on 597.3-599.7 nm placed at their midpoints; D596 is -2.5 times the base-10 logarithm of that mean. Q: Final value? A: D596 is 0.06 mag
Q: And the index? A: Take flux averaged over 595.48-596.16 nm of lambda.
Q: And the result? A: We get 70.1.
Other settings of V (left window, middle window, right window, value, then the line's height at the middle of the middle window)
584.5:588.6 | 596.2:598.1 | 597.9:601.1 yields 0.11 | 77.7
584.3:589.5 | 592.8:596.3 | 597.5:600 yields 0.21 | 78.6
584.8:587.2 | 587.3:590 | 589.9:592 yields -0.11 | 77.5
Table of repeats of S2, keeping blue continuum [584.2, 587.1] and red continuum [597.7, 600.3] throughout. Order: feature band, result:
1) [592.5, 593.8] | 0.05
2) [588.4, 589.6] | 0.04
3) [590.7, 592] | 0.04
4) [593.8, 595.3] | 0.05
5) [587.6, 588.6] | -0.06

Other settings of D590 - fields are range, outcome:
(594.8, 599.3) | 74.9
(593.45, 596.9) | 74.2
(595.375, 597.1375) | 72.9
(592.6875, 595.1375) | 75.4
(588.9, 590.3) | 75.7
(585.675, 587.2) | 79.2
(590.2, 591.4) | 76.8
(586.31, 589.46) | 81.5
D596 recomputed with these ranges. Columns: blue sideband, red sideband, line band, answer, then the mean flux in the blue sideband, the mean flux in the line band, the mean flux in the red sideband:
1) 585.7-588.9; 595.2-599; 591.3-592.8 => 0.04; 81.7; 75.5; 74.6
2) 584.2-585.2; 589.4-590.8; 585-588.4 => -0.05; 80.3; 82.2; 75.8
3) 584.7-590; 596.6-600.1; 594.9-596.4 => 0.09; 80.5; 71.5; 76.5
